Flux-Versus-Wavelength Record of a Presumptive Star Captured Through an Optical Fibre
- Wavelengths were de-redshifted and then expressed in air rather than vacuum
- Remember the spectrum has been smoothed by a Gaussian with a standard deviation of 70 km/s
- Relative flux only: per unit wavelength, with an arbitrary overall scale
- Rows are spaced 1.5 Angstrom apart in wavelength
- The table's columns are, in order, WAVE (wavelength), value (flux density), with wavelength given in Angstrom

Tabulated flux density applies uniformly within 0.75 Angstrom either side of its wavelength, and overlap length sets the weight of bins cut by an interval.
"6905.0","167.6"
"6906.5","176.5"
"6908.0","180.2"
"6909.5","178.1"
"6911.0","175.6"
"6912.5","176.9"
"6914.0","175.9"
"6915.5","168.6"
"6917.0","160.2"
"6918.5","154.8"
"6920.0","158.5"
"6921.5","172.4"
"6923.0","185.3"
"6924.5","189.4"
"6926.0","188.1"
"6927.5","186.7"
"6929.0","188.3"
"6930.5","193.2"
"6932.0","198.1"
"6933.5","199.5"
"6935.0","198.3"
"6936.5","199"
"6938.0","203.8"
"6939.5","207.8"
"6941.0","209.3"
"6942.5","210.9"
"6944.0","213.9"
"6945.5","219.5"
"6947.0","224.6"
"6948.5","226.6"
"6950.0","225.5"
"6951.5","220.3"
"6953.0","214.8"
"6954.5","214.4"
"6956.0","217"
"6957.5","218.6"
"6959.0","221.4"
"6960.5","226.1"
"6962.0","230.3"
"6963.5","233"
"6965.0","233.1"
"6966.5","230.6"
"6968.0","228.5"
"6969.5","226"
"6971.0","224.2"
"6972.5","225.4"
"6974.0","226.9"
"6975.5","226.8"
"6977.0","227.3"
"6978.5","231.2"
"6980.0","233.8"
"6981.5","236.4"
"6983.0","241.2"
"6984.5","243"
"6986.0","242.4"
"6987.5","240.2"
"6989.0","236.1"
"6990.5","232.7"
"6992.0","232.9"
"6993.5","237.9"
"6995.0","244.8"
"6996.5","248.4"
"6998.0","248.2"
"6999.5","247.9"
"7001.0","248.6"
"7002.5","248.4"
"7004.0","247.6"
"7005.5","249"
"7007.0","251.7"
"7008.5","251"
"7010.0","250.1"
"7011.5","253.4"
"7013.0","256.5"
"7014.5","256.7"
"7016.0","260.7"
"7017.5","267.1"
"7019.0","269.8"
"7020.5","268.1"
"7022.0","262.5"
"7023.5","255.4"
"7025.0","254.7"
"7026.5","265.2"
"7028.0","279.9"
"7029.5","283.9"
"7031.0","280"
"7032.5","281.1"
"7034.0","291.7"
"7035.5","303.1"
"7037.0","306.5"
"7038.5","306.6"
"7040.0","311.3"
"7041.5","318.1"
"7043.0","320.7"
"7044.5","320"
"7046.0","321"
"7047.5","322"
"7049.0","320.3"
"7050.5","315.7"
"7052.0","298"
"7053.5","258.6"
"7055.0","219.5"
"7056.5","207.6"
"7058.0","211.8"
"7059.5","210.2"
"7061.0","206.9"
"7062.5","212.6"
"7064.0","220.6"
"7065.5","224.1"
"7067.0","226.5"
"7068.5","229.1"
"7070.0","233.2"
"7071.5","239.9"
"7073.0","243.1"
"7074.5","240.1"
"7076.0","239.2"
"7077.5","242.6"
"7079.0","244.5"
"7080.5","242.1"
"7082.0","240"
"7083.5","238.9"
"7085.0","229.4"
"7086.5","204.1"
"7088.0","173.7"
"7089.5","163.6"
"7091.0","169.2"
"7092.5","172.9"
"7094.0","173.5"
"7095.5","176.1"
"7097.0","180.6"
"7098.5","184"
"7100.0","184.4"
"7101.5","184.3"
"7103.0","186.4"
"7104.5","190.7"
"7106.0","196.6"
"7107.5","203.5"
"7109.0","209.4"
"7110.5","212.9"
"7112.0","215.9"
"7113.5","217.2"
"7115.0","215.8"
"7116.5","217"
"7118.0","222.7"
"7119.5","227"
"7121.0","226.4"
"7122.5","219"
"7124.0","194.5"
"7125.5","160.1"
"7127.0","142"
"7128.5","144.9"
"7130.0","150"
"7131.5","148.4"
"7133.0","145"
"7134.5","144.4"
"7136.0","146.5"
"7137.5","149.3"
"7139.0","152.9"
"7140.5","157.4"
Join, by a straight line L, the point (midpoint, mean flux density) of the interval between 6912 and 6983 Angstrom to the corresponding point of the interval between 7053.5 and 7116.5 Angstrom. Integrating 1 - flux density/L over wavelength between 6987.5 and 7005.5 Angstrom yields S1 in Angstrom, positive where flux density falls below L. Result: -2.9 Angstrom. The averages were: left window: 209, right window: 211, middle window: 243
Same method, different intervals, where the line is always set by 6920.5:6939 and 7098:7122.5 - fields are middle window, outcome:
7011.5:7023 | -3.7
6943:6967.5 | -3.7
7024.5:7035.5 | -4.3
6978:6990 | -2.6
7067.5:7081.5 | -2.4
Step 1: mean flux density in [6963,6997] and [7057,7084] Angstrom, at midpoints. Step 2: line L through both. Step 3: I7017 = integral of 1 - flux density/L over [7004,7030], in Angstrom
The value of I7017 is -3.1 Angstrom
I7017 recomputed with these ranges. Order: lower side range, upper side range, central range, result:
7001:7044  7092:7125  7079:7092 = 0.66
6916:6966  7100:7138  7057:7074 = -2.77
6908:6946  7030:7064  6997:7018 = -0.34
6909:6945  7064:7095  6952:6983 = -4.90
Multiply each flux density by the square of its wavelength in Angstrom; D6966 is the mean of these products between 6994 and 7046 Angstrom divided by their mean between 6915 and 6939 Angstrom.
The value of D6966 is 1.51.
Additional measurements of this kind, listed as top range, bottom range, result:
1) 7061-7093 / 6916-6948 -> 1.19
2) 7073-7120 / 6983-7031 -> 0.84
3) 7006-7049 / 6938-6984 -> 1.28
